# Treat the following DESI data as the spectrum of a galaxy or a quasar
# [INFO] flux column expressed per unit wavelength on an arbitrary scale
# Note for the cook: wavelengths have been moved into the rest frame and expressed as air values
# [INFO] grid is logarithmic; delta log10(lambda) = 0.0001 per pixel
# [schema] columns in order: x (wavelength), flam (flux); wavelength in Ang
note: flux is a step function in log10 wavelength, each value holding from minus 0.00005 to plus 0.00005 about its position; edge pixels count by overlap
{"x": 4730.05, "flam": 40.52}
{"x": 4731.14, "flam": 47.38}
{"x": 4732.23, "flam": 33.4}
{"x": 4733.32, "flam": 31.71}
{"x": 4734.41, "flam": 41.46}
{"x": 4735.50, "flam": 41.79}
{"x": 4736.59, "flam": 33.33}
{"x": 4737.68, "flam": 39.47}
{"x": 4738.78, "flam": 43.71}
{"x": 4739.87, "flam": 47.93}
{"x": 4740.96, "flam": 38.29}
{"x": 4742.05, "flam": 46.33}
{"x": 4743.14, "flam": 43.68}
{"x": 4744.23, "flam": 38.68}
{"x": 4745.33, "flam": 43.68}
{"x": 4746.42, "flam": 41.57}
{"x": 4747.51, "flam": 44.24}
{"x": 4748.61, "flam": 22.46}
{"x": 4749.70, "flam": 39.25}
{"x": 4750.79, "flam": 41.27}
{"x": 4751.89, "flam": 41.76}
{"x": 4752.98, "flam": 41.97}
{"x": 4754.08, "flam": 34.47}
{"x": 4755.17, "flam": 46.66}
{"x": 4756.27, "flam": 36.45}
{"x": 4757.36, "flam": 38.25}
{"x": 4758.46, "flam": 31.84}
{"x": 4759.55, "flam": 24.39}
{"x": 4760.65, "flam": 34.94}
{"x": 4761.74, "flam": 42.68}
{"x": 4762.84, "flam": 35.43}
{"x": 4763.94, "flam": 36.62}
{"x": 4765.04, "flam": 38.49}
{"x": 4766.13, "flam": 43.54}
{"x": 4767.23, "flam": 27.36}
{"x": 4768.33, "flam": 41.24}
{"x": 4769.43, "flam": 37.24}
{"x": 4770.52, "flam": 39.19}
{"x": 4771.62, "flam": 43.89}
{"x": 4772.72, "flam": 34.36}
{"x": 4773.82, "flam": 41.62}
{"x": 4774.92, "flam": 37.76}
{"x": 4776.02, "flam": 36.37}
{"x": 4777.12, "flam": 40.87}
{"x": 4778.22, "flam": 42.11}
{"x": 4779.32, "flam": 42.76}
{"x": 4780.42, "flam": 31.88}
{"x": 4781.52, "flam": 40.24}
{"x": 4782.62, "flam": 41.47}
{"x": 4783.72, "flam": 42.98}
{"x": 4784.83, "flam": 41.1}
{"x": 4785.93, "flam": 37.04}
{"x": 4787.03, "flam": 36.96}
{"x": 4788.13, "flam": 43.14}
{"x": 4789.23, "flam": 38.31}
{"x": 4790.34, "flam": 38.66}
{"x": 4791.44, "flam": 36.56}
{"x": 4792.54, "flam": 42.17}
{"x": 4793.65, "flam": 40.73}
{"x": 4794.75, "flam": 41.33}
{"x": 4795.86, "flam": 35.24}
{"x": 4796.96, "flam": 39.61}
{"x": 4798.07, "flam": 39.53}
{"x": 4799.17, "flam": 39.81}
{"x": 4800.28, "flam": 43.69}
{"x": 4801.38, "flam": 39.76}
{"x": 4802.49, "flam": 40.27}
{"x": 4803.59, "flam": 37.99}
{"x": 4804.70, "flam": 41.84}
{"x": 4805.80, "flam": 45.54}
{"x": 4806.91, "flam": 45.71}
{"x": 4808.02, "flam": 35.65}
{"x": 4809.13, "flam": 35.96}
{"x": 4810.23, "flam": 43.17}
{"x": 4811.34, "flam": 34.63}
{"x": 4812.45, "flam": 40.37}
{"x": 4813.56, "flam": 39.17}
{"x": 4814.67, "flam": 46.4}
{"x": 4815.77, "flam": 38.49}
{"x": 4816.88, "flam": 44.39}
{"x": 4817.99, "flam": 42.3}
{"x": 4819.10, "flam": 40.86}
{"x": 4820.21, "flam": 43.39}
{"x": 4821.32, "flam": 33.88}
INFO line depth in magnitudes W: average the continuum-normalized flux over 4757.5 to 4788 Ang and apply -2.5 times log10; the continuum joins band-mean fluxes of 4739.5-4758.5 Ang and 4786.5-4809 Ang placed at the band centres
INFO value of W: 0.06 mag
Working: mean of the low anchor 40.1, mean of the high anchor 40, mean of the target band 38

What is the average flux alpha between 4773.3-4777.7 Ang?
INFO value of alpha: 39.1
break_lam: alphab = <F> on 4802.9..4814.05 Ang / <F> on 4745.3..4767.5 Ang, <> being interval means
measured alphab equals 1.07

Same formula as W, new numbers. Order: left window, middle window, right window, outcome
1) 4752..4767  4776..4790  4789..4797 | -0.03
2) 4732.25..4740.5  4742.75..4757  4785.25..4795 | -0.01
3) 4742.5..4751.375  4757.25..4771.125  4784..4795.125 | 0.09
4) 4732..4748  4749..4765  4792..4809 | 0.09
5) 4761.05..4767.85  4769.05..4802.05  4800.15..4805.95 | 0.00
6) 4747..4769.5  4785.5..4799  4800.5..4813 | 0.00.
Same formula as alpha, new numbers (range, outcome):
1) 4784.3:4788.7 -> 39.6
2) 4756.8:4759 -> 35.1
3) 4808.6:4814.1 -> 38.7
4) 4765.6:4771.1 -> 37.7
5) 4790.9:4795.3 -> 40.2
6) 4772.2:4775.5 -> 37.9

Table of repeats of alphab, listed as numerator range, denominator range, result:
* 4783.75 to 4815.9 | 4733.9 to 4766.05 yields 1.02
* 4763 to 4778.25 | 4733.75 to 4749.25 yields 0.95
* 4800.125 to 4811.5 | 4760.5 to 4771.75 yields 1.06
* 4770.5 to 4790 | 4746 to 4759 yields 1.03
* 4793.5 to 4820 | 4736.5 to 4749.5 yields 1.00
